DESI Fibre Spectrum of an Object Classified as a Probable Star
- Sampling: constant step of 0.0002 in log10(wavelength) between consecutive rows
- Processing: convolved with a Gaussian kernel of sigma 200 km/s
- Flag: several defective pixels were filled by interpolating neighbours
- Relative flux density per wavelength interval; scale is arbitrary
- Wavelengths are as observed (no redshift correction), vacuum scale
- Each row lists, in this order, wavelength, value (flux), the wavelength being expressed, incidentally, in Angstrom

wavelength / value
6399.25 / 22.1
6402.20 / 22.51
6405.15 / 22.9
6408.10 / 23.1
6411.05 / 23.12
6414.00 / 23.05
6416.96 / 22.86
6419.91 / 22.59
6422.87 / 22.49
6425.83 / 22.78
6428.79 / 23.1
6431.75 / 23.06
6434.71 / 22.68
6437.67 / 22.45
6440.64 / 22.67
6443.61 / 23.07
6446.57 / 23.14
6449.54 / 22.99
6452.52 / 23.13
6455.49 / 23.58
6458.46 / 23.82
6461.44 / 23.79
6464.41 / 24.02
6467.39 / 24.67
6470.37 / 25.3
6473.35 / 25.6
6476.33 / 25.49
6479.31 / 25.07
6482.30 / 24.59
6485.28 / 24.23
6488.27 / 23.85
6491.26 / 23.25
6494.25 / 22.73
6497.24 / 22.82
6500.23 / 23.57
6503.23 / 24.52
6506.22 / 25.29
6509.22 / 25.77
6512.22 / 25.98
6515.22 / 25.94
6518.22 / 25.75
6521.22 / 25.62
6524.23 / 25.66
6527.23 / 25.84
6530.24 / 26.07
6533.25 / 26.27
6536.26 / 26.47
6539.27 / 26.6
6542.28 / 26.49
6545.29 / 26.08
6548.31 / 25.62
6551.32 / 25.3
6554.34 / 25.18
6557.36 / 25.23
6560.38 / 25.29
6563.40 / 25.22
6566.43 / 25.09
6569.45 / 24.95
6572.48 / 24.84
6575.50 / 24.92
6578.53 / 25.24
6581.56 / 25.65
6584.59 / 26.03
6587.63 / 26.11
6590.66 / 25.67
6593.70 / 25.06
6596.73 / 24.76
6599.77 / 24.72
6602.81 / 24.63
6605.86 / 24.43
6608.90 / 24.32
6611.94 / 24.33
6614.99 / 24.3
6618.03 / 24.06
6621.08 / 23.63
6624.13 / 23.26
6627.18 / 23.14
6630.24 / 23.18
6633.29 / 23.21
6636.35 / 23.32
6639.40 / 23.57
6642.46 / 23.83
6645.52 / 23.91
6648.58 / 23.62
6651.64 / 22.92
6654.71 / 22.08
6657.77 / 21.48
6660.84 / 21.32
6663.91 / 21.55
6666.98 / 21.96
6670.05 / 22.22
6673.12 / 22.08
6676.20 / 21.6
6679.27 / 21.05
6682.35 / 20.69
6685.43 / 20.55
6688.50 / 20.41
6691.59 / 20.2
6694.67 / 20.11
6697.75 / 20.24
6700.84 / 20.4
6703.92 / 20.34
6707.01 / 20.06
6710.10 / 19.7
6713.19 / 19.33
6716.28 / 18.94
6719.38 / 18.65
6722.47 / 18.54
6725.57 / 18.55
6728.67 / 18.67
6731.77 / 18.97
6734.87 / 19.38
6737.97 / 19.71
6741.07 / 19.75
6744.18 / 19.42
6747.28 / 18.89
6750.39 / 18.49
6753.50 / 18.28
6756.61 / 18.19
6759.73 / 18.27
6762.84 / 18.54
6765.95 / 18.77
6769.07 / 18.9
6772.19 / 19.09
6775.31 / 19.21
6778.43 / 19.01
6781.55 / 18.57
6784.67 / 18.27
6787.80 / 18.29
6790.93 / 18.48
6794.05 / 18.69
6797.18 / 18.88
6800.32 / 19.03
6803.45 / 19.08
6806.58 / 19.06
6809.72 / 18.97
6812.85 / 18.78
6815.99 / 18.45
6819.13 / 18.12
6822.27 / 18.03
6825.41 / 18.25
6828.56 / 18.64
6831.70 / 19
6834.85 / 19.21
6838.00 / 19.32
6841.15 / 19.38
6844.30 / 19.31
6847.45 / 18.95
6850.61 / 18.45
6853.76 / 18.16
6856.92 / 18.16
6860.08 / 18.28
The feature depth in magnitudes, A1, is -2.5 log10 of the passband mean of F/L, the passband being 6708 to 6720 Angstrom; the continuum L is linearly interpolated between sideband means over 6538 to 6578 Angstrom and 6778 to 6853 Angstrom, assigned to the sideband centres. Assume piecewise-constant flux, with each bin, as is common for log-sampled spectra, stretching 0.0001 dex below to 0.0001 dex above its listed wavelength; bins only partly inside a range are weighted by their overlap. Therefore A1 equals 0.12 mag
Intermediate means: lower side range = 25.4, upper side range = 18.8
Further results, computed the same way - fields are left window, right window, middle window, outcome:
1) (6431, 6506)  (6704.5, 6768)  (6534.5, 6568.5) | -0.15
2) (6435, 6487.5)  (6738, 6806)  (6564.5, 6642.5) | -0.14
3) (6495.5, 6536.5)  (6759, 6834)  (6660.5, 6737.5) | 0.04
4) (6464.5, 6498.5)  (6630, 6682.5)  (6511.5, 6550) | -0.10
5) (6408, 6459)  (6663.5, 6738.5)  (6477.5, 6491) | -0.09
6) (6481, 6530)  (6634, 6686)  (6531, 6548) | -0.09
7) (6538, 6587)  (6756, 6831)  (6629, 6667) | 0.01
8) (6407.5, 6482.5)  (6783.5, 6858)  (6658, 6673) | -0.05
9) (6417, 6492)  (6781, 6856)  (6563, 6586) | -0.15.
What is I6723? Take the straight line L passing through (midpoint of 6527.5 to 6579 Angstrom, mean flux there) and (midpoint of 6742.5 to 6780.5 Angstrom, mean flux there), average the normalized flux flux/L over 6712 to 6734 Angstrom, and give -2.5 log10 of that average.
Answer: 0.07 mag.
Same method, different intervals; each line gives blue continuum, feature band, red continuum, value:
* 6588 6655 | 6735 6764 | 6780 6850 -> 0.092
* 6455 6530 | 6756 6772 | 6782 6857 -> 0.064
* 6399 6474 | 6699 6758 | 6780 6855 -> 0.034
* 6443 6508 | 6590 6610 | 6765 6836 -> -0.128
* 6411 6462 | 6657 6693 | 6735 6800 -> -0.067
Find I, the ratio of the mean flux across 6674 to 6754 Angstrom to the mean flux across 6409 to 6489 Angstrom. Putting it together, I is 0.83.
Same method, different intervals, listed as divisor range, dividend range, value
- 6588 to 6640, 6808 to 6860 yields 0.77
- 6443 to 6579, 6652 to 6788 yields 0.79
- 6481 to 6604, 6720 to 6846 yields 0.75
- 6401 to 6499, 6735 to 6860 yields 0.80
